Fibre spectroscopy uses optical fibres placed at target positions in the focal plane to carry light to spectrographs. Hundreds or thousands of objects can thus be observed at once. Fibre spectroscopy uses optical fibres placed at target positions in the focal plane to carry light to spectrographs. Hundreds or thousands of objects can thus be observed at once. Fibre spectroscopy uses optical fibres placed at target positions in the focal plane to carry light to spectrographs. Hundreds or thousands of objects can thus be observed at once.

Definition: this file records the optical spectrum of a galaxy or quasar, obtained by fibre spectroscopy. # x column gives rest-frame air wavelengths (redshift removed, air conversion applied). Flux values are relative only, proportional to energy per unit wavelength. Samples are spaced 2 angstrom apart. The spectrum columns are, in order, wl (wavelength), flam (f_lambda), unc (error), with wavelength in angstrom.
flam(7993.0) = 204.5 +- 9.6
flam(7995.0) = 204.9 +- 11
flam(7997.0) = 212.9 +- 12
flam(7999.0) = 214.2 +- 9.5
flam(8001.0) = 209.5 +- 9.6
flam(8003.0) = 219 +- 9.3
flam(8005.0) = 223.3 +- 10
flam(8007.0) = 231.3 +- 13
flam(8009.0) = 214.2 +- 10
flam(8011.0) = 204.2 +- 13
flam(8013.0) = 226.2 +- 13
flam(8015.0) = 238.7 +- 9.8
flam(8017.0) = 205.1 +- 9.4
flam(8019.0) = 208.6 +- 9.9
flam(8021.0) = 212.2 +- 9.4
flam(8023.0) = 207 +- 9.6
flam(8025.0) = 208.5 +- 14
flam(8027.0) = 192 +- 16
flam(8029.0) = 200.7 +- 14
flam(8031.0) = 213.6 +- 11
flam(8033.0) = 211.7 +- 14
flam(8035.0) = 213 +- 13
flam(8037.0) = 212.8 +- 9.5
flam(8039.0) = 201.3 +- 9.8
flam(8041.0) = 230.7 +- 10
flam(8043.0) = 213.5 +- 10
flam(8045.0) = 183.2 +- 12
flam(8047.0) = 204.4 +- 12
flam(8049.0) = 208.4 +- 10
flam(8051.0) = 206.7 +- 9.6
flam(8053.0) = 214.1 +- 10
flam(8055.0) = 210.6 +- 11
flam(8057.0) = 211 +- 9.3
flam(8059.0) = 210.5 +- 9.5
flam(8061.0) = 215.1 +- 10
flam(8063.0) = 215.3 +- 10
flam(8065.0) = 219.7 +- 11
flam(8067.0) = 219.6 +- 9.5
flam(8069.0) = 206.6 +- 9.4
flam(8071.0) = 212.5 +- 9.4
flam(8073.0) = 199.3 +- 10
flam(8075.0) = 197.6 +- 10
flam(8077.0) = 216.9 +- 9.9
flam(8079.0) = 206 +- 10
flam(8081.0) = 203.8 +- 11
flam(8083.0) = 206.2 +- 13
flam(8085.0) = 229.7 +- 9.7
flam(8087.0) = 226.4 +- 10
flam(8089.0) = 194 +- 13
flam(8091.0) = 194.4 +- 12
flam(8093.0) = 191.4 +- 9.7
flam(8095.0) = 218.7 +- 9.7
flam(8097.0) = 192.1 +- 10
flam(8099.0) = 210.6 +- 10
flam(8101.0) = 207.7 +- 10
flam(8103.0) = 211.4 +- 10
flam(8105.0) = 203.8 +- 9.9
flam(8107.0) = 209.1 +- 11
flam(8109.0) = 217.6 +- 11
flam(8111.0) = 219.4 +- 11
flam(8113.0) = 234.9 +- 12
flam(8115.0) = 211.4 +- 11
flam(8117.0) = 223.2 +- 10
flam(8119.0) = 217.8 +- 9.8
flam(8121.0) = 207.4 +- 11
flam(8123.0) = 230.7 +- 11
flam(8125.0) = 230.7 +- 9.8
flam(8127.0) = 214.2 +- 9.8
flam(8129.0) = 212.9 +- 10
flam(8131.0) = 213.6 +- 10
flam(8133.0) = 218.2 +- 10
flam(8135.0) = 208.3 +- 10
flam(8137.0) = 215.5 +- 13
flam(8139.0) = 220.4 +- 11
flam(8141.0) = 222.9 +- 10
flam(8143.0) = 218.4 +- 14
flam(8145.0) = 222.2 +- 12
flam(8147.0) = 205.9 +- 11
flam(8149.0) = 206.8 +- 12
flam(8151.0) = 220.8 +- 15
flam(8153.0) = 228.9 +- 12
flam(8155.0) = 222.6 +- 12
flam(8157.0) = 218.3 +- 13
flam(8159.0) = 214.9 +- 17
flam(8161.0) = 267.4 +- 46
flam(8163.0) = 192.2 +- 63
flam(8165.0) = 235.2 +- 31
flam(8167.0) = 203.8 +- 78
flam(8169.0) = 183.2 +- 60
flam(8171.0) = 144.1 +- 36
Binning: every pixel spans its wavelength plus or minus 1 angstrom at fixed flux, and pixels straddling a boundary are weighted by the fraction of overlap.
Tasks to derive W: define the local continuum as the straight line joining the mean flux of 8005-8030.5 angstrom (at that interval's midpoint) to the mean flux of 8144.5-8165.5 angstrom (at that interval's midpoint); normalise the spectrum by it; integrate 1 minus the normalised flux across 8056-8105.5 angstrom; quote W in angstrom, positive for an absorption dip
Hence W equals 1.8 angstrom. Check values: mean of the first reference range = 213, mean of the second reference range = 221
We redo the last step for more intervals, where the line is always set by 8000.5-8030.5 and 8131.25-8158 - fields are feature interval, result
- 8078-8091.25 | 0.4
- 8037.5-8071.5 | 0.6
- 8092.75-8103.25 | 0.5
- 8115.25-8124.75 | -0.1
